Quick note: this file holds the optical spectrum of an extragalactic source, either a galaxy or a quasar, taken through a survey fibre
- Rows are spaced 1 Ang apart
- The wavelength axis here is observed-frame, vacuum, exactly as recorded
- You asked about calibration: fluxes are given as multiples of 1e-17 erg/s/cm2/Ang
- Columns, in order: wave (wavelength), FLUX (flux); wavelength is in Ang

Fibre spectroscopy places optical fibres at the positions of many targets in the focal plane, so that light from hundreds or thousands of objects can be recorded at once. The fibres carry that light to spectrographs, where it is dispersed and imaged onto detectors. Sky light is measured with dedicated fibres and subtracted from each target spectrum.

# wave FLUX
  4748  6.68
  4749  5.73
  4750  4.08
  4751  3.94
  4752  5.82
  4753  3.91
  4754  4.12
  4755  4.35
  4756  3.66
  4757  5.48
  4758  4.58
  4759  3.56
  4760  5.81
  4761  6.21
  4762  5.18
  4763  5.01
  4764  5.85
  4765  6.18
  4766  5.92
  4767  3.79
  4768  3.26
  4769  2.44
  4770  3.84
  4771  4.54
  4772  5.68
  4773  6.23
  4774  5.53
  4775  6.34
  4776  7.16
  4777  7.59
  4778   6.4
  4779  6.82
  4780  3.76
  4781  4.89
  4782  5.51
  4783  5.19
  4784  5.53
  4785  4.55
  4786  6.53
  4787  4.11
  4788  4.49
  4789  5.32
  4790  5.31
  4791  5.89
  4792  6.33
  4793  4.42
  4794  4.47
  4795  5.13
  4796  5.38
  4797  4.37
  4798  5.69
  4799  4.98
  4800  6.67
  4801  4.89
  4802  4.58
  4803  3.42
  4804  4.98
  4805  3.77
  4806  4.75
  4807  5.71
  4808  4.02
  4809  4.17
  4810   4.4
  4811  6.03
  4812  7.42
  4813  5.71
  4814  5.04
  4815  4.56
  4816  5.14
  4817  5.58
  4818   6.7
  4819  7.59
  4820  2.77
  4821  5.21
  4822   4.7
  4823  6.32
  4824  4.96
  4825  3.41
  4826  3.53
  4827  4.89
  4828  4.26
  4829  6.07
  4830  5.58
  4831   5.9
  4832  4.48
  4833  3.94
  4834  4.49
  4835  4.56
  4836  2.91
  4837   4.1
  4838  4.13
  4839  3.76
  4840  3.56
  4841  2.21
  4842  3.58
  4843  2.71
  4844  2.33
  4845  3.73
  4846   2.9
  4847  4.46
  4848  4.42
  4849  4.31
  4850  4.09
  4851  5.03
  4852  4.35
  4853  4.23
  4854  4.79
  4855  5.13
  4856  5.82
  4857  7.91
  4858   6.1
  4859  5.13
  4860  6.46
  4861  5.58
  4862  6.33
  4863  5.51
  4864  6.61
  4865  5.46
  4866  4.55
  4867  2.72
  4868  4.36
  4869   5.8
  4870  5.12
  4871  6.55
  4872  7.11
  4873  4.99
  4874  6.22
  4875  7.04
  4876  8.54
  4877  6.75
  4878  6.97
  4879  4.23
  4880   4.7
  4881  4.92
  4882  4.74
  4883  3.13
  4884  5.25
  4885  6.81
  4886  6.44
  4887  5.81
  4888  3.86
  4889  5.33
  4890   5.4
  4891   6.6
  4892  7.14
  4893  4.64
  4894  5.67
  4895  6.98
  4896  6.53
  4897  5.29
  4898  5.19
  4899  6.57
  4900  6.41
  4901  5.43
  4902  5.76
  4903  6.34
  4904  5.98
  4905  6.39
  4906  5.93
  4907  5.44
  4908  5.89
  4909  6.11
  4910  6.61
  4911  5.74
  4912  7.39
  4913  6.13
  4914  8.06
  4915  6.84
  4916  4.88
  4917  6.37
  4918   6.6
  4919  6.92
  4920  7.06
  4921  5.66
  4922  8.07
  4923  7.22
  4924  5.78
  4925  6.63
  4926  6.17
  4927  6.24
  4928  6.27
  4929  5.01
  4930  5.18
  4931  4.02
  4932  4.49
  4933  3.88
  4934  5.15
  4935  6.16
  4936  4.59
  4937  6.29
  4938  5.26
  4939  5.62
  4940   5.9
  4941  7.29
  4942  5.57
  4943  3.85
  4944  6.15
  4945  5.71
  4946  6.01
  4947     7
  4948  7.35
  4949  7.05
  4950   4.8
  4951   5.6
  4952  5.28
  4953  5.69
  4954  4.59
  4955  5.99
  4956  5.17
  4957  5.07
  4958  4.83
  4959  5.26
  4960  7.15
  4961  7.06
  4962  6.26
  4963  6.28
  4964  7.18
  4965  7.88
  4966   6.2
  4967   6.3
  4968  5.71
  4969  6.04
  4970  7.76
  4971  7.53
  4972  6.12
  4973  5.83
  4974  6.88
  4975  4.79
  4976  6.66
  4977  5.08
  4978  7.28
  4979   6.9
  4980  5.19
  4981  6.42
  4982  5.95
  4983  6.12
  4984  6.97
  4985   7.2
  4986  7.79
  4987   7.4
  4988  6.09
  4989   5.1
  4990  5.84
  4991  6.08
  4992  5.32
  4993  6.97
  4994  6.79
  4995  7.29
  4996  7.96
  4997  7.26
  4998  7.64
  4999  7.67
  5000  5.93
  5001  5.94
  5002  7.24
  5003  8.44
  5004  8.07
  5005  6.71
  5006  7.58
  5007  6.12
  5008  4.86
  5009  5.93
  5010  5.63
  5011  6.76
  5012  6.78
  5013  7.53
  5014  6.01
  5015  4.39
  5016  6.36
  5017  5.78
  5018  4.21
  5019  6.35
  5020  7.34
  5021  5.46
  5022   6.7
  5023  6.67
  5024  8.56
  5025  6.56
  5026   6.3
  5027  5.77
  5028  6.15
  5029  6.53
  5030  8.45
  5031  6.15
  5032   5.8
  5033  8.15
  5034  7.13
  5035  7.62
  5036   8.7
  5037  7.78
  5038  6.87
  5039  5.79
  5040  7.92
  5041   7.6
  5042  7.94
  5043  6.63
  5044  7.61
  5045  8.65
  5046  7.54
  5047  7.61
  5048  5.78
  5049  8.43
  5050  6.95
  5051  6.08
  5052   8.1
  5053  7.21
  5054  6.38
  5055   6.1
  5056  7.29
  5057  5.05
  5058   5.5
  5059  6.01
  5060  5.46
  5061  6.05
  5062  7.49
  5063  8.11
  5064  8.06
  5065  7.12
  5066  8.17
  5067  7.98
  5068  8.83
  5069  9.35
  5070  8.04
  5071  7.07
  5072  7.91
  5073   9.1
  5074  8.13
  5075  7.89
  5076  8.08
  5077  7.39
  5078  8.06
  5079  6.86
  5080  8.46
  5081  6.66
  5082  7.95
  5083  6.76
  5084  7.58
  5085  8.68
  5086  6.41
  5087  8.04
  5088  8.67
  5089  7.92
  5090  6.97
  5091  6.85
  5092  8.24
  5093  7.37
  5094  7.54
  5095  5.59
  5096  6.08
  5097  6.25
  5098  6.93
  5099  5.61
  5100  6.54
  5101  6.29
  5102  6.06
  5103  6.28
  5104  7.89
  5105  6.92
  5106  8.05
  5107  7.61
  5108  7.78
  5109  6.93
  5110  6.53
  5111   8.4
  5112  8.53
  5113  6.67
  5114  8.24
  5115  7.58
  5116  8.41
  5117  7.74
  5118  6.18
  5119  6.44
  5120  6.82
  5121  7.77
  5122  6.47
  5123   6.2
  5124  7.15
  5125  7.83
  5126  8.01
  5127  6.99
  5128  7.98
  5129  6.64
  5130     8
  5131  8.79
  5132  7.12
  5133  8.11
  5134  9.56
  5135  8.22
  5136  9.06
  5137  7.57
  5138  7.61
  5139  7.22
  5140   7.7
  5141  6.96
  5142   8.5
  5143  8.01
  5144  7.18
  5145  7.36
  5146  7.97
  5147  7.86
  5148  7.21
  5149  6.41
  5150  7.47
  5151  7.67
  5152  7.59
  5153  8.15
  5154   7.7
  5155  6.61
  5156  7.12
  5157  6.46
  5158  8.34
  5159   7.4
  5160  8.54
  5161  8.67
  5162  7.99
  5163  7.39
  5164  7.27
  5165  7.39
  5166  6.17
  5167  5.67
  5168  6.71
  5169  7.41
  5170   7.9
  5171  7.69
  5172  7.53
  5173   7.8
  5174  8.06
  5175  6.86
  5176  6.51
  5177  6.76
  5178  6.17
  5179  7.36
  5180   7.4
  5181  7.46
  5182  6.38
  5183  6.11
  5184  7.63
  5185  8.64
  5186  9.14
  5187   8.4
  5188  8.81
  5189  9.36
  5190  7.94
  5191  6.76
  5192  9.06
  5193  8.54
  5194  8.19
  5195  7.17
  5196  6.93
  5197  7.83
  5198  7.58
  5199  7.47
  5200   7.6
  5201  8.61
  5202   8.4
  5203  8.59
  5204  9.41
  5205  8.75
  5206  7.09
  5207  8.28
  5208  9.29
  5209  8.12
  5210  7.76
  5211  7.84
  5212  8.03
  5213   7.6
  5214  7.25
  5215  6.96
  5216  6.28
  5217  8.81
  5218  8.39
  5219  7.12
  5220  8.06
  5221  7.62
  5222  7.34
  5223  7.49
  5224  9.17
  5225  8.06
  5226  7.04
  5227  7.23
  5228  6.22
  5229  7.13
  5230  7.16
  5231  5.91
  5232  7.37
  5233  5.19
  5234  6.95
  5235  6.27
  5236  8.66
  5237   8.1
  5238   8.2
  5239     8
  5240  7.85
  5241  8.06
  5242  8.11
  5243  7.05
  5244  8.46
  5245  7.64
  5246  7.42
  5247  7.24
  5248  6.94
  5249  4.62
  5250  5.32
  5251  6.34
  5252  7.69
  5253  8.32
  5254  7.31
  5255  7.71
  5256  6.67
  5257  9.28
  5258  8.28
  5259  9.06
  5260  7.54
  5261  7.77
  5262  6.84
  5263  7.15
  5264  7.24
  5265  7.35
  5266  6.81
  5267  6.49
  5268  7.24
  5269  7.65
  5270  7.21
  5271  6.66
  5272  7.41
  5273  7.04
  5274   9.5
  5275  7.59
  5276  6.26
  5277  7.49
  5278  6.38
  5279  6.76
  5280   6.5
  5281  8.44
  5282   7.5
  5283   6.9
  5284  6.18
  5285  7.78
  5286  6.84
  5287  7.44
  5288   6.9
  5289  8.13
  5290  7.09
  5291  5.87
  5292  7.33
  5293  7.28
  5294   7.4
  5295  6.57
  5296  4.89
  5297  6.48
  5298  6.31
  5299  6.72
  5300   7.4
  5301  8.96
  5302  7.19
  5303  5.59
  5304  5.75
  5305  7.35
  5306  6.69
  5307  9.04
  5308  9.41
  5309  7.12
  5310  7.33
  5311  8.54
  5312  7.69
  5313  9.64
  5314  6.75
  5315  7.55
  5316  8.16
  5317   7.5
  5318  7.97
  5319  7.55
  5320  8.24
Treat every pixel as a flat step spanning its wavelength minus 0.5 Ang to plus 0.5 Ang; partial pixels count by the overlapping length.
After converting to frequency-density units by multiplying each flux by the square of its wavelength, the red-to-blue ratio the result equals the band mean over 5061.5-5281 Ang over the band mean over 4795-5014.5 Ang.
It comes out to 1.46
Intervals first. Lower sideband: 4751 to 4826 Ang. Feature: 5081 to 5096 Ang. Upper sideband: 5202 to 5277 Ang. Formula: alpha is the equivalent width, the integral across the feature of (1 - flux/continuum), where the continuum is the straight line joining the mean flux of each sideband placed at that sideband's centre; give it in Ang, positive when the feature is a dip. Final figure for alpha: -1.5 Ang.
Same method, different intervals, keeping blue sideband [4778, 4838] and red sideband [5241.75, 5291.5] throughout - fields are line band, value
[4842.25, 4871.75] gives 1.9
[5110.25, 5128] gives -2.3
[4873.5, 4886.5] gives -1.1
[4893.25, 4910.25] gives -1.6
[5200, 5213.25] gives -2.5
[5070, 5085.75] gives -3.5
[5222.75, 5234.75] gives 0.0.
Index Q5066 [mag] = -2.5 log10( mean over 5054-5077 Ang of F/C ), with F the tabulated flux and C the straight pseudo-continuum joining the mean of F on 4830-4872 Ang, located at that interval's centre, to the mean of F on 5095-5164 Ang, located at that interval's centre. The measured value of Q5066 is -0.09 mag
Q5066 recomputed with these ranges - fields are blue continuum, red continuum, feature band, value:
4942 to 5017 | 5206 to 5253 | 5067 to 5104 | -0.094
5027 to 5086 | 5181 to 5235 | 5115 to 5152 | -0.004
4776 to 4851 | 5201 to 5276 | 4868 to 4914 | -0.114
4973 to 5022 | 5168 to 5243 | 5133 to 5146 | -0.091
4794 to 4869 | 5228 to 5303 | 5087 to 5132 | -0.142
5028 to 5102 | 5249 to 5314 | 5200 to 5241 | -0.062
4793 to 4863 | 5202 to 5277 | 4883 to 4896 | -0.110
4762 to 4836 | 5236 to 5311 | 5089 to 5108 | -0.065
